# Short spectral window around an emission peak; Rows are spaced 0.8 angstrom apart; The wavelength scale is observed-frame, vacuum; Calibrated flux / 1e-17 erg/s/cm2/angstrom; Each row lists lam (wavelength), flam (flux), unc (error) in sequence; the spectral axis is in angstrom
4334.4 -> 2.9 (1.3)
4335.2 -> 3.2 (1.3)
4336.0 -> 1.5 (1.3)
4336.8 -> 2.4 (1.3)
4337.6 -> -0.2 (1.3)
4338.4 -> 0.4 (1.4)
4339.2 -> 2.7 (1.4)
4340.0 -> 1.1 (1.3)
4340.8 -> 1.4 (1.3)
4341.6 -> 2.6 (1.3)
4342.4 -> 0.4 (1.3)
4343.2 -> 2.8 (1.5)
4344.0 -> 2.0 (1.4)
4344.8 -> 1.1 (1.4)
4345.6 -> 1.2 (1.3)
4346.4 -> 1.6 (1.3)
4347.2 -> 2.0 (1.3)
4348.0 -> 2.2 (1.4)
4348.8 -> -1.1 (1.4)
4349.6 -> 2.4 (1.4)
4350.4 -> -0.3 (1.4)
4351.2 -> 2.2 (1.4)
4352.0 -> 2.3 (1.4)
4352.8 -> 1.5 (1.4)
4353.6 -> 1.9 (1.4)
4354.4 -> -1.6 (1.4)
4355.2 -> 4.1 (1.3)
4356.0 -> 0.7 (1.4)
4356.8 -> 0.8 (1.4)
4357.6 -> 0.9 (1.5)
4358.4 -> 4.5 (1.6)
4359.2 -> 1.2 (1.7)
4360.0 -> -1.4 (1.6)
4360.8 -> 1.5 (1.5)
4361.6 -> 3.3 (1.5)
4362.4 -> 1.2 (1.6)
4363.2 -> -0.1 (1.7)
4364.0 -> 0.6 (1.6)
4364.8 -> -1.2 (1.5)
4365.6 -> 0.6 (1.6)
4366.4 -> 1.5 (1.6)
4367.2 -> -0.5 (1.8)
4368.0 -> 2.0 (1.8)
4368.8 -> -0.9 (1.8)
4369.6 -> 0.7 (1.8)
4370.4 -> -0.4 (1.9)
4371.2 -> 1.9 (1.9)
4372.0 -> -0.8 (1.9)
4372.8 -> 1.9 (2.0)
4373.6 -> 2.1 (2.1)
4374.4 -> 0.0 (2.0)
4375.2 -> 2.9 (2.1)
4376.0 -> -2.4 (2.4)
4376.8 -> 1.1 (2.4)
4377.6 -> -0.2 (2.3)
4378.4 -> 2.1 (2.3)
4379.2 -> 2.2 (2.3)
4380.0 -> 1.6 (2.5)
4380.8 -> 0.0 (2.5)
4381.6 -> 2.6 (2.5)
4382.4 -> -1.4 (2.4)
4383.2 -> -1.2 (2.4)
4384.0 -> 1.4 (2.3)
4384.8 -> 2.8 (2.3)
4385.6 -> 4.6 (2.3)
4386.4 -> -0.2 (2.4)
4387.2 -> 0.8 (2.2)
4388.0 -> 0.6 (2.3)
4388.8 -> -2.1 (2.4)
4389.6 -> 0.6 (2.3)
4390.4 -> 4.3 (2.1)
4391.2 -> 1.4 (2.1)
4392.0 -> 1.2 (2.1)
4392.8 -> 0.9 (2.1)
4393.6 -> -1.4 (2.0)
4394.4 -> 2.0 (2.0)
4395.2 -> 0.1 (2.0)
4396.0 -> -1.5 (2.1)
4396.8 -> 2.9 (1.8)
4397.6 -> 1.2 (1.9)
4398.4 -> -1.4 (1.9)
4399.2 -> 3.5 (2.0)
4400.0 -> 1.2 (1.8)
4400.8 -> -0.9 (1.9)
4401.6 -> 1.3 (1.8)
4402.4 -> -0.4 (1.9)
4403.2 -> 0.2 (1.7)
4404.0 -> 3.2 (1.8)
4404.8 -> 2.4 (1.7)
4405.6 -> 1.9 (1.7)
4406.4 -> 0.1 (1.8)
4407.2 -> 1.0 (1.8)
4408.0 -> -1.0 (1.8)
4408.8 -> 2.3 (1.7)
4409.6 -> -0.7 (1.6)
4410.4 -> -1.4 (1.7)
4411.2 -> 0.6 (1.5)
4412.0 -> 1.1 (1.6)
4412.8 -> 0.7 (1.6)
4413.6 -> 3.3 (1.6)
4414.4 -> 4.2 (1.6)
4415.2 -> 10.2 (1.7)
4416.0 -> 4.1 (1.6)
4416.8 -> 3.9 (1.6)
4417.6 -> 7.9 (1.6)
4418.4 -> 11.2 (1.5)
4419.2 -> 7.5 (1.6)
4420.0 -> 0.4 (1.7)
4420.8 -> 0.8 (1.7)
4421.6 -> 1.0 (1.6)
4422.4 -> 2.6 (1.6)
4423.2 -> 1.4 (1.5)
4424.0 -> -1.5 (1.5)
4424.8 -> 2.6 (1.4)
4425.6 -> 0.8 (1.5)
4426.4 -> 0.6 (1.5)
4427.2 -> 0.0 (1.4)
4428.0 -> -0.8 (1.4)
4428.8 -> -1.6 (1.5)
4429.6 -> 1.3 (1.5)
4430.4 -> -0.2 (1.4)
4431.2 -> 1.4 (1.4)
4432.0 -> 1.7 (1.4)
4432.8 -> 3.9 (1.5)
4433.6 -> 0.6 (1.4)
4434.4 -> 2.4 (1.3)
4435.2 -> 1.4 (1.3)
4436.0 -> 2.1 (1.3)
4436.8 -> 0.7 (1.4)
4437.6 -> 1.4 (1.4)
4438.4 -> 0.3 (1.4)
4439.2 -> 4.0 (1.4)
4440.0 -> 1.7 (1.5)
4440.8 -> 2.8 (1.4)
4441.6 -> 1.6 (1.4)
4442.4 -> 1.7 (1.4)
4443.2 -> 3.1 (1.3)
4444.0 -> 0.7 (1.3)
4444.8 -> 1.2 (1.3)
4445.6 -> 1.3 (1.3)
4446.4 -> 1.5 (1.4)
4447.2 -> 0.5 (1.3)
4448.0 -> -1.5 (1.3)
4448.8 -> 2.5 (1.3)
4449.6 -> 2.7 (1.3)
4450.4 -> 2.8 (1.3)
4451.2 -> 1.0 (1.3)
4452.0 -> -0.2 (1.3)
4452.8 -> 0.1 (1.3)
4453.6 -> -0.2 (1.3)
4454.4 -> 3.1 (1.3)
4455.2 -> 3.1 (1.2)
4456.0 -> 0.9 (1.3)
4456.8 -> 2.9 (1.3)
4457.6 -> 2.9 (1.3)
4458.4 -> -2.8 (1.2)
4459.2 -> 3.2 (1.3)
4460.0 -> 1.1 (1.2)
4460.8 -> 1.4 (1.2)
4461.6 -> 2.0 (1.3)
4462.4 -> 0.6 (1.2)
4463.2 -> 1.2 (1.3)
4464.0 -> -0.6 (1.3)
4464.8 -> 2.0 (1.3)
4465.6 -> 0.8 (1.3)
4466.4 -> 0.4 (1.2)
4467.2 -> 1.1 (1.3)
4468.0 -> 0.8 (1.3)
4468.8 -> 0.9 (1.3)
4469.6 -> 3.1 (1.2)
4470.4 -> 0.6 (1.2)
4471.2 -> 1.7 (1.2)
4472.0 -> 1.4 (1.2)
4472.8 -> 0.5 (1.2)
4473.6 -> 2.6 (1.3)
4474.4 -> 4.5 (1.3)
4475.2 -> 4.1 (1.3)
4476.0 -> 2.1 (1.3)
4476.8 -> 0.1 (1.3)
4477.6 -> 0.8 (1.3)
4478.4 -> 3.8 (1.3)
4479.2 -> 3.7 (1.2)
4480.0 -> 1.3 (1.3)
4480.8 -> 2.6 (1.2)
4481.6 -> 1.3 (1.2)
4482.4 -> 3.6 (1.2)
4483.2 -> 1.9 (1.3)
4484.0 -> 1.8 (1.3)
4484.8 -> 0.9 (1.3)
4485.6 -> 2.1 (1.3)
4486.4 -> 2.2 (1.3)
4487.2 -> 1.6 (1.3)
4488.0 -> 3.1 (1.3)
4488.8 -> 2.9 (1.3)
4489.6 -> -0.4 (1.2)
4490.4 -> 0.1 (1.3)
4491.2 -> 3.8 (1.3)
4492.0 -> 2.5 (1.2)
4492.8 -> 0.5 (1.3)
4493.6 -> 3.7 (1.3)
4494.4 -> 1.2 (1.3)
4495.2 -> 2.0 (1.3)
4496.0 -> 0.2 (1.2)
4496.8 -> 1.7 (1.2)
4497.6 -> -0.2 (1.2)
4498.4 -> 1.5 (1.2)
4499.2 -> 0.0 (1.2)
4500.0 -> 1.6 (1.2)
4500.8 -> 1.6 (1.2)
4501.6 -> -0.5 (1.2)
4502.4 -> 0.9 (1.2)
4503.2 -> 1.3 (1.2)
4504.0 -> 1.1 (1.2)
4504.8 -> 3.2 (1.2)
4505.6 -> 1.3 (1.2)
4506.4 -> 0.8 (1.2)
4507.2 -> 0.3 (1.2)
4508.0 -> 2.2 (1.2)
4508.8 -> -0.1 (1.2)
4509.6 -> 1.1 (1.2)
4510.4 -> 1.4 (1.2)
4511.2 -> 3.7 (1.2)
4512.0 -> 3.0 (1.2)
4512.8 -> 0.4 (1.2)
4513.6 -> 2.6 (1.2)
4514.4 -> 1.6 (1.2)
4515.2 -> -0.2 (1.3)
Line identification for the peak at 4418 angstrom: [O II] 3727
